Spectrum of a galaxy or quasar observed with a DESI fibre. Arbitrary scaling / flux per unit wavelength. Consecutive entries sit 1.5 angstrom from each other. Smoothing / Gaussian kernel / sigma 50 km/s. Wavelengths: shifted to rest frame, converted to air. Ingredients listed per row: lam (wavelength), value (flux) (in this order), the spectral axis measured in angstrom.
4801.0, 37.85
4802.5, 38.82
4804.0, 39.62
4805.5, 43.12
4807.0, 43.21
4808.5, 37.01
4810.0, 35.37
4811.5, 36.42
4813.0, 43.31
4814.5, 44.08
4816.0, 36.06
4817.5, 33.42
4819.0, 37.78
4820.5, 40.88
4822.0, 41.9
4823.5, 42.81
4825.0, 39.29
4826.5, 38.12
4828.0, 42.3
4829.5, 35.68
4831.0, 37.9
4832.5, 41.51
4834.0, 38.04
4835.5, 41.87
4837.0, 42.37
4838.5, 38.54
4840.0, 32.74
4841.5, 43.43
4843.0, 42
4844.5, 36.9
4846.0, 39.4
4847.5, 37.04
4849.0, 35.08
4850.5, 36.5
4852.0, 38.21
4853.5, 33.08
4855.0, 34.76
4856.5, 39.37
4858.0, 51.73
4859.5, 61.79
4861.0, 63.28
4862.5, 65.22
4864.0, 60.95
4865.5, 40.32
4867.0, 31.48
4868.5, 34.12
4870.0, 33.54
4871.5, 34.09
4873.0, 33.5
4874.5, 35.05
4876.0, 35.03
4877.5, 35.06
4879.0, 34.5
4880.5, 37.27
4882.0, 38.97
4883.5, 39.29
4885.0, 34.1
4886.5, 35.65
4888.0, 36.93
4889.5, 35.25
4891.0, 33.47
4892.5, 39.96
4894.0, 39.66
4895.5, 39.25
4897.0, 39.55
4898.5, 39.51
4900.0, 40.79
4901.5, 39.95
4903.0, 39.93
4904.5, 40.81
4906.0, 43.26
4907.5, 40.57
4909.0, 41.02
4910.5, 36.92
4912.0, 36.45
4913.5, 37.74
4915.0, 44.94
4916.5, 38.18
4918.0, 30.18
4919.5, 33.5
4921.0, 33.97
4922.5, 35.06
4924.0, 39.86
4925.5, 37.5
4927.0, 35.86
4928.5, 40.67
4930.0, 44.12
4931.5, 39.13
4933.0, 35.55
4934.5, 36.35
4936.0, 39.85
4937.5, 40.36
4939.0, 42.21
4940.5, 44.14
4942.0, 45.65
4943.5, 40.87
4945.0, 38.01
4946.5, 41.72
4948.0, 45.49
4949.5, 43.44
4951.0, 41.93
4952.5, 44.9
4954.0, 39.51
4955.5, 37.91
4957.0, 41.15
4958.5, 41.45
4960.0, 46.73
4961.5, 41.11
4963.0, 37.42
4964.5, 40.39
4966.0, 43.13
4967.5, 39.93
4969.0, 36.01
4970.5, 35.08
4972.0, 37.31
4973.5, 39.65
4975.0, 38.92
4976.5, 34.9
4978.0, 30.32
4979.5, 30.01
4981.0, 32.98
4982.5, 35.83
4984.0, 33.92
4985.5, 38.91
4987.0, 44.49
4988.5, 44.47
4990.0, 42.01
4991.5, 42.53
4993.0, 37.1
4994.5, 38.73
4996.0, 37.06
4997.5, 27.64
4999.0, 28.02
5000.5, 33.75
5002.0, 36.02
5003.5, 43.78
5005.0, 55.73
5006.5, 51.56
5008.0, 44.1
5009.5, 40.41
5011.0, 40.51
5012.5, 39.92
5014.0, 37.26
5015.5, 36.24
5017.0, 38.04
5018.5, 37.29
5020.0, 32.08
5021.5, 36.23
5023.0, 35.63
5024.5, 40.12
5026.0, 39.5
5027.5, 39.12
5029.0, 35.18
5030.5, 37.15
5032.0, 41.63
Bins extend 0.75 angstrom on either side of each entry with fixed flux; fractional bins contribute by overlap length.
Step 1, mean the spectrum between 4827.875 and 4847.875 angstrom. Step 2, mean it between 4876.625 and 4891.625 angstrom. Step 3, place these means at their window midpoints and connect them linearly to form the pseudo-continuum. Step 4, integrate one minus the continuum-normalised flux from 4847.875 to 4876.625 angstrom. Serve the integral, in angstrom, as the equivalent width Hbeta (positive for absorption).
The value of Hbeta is -3.33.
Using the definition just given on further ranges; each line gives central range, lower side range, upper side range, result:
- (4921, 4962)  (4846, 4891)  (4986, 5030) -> -1.2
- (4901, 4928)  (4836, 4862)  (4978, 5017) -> 1.6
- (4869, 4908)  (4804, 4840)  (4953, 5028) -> 1.7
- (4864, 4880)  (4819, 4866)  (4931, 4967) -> 2.3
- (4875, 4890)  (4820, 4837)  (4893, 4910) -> 1.5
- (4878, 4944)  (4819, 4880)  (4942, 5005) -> 1.8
